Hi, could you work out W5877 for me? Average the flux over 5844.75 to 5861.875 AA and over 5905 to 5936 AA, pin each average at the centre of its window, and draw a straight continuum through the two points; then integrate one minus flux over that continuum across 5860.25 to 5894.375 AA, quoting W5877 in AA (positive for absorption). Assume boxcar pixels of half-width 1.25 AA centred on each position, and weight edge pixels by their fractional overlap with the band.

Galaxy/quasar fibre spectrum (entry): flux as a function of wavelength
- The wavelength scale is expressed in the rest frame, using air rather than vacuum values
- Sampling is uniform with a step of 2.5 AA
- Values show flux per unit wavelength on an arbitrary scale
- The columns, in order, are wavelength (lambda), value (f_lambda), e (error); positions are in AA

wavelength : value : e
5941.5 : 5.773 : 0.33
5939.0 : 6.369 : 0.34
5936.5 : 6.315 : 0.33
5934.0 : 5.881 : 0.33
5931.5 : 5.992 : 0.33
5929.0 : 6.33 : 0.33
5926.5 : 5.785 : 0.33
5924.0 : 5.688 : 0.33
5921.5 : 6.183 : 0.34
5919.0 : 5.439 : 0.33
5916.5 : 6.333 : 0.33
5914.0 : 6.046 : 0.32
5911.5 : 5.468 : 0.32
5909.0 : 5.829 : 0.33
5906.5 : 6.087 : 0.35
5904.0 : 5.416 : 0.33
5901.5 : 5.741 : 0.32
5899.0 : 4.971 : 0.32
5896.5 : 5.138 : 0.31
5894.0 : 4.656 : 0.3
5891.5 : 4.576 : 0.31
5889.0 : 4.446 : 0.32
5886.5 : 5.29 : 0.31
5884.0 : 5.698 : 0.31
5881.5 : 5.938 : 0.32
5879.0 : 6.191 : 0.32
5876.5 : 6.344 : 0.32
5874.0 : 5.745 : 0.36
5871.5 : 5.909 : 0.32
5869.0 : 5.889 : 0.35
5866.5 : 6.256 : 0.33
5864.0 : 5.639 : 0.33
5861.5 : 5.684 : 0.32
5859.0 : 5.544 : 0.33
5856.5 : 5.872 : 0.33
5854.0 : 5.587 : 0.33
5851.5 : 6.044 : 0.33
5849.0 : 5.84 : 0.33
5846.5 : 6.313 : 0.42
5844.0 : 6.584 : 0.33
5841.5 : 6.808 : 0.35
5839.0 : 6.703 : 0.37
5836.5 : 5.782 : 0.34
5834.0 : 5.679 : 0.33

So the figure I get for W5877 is 1.6 AA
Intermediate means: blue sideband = 5.87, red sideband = 5.93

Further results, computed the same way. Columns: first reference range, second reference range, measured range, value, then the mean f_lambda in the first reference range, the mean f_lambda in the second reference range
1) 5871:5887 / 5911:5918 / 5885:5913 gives 3.3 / 5.9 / 5.98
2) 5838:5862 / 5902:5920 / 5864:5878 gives 0.0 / 6.1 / 5.81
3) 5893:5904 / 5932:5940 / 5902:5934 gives -1.1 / 5.17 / 6.16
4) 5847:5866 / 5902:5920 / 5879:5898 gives 2.0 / 5.79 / 5.81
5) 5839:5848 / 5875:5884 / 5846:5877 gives 2.2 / 6.57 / 6.08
